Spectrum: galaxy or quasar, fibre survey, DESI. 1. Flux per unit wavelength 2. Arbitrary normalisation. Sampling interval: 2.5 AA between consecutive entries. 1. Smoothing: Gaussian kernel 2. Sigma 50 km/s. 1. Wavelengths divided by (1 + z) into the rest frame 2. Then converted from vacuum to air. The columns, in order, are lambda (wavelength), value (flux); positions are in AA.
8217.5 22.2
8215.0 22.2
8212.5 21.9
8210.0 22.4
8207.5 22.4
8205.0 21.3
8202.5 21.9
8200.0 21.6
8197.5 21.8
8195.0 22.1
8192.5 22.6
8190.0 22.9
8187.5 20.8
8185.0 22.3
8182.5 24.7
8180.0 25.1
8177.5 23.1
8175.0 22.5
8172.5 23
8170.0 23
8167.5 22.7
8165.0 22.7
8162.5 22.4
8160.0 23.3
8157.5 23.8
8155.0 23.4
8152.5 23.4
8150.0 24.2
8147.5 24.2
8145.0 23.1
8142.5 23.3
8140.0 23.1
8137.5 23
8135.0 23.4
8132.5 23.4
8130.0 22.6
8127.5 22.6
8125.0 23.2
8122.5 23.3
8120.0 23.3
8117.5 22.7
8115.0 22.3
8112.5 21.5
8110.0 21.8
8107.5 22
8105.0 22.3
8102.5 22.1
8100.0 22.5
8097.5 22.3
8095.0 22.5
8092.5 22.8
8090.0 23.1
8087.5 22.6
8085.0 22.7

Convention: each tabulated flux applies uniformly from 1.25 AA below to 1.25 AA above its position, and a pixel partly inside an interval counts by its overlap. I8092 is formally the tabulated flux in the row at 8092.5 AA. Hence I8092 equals 22.8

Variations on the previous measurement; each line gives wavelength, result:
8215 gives 22.2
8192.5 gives 22.6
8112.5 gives 21.5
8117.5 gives 22.7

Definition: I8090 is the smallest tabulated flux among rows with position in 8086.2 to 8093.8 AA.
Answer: 22.6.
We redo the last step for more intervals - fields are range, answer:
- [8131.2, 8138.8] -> 23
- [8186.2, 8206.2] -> 20.8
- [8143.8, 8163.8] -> 22.4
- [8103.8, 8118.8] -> 21.5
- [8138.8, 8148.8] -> 23.1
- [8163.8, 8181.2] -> 22.5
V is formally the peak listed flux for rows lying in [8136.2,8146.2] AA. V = 23.3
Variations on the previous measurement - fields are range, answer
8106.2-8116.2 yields 22.3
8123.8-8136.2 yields 23.4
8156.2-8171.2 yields 23.8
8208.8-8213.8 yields 22.4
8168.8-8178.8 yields 23.1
